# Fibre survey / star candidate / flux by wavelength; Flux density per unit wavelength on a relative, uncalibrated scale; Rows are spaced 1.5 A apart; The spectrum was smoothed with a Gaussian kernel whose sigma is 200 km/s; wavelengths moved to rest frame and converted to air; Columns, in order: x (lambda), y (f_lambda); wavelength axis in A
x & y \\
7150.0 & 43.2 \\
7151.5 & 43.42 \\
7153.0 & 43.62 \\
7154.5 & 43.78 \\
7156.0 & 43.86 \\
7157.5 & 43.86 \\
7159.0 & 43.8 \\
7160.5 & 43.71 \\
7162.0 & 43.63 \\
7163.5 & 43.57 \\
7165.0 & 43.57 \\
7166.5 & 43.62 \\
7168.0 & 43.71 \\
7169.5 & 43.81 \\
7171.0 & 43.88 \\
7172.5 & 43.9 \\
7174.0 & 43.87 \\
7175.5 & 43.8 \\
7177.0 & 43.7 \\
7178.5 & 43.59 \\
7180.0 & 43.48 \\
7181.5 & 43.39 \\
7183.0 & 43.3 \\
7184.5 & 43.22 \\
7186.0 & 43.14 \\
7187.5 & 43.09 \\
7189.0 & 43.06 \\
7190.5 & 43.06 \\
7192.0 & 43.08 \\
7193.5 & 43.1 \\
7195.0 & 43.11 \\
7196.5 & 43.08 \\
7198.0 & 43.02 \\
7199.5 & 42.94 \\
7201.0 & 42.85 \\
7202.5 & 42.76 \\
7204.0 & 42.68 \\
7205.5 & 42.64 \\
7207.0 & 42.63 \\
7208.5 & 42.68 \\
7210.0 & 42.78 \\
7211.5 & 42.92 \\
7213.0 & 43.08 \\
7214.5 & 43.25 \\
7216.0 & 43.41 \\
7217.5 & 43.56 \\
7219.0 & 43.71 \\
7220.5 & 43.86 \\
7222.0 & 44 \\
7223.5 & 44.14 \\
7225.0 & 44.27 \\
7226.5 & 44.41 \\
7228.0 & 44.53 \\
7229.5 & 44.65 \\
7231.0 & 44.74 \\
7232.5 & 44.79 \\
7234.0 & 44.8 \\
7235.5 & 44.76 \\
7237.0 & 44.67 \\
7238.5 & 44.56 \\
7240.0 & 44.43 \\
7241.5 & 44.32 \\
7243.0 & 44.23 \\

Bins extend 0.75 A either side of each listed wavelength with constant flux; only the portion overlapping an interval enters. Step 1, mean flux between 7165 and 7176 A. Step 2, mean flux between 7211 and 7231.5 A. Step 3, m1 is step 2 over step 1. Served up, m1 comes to 1.0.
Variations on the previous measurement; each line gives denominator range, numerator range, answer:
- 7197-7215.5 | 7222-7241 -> 1.04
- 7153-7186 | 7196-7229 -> 0.99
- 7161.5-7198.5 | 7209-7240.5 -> 1.01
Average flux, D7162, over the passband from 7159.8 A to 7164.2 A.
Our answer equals 43.6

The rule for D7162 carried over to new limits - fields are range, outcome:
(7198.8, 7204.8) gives 42.8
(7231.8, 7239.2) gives 44.7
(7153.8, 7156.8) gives 43.8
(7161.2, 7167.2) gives 43.6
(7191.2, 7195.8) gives 43.1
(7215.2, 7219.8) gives 43.6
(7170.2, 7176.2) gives 43.9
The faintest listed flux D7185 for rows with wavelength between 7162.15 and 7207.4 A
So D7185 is 42.63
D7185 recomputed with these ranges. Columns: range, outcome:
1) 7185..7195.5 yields 43.06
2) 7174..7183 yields 43.3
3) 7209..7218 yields 42.78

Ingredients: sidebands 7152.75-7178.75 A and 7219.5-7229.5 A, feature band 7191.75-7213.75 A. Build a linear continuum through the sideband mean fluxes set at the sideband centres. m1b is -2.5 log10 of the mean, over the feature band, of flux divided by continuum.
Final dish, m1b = 0.03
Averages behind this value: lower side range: 43.7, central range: 42.9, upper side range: 44.2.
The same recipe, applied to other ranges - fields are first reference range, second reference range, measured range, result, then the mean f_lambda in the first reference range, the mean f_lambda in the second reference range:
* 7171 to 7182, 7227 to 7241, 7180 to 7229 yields 0.022 mag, 43.7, 44.6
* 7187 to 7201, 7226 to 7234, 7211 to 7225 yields 0.013 mag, 43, 44.6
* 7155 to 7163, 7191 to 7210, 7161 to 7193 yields -0.003 mag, 43.8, 42.9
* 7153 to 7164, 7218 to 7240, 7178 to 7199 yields 0.021 mag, 43.7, 44.4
